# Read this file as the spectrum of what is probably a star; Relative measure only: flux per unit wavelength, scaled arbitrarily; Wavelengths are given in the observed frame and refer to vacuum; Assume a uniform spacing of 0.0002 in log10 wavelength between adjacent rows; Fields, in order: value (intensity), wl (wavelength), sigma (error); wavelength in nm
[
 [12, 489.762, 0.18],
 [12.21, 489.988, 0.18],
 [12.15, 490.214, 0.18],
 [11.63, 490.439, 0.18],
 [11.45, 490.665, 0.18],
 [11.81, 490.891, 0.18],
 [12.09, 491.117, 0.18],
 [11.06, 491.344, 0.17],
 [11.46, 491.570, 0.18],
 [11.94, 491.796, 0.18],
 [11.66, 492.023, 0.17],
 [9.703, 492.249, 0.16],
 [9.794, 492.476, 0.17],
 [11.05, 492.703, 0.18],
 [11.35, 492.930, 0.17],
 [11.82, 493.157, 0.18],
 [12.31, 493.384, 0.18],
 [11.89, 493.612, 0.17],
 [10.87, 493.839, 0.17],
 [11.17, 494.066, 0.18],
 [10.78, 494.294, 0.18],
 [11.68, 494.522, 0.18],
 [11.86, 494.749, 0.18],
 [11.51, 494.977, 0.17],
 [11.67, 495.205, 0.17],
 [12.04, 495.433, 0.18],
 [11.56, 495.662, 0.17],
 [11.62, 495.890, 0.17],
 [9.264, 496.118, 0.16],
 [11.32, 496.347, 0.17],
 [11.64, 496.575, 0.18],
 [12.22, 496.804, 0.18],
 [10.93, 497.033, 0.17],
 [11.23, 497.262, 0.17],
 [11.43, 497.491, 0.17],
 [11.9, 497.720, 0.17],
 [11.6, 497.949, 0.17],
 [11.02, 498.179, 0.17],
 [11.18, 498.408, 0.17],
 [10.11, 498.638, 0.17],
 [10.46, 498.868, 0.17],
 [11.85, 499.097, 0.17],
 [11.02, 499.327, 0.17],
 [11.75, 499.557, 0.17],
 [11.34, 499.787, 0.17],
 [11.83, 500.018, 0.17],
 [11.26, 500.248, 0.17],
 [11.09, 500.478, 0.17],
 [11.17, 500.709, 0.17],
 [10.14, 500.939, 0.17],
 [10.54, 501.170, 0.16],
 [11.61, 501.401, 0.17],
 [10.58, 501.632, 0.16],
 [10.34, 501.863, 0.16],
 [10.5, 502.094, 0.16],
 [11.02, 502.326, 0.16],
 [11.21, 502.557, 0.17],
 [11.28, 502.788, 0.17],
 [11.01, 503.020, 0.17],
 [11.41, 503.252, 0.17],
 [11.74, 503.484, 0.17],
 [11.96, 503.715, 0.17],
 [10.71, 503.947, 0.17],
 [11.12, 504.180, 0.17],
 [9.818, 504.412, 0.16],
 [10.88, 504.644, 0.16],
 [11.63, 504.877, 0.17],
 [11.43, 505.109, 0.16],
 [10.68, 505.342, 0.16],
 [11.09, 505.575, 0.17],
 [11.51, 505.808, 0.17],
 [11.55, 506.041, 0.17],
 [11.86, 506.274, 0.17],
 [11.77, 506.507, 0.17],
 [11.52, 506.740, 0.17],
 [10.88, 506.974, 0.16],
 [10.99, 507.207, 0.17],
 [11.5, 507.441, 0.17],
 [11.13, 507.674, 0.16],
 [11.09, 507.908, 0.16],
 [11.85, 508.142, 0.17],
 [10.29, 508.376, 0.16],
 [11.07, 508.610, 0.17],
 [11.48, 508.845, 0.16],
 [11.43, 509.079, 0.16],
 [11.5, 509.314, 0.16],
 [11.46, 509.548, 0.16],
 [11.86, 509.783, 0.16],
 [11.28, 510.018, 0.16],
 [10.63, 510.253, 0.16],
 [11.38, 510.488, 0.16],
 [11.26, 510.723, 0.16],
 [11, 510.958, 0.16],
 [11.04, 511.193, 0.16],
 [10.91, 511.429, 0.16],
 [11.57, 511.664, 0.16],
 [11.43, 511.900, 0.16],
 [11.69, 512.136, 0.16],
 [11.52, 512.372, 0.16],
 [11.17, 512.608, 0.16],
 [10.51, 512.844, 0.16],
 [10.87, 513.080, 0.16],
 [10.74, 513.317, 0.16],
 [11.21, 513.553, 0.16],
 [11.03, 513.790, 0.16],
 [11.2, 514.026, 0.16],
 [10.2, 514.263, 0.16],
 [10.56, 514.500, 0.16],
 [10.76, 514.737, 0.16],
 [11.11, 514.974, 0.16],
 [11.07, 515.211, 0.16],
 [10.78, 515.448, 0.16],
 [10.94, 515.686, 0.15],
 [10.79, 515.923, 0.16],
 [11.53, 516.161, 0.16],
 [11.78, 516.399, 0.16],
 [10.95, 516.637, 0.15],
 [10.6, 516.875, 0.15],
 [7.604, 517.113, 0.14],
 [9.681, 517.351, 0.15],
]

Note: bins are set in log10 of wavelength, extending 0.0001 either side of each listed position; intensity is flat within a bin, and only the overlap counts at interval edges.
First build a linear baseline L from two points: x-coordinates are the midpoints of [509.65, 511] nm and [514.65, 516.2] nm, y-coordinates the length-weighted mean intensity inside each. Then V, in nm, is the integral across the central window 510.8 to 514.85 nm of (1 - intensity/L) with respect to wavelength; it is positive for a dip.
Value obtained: 0.03 nm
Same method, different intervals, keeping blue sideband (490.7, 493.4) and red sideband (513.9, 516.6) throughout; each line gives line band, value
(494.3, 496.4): -0.02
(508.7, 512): -0.08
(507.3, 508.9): -0.02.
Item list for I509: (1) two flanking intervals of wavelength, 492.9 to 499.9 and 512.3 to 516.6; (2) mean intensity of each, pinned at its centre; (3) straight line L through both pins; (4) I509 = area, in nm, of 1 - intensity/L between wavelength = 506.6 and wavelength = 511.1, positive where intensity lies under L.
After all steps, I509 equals -0.06 nm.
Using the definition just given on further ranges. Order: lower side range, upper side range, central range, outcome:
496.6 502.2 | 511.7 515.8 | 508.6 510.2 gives -0.06 nm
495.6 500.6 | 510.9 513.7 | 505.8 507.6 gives -0.04 nm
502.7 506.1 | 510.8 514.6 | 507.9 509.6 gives -0.03 nm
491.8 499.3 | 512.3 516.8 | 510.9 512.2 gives -0.03 nm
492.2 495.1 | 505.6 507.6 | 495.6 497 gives 0.01 nm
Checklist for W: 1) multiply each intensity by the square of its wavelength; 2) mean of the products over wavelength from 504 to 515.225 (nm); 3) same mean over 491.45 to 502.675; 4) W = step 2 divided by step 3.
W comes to 1.05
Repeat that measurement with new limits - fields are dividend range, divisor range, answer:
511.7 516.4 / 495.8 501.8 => 1.05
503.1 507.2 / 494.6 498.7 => 1.03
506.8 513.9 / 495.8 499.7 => 1.05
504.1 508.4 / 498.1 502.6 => 1.04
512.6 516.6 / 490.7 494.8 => 1.05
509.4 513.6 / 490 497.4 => 1.05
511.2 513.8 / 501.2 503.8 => 1.04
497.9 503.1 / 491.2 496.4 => 1.00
